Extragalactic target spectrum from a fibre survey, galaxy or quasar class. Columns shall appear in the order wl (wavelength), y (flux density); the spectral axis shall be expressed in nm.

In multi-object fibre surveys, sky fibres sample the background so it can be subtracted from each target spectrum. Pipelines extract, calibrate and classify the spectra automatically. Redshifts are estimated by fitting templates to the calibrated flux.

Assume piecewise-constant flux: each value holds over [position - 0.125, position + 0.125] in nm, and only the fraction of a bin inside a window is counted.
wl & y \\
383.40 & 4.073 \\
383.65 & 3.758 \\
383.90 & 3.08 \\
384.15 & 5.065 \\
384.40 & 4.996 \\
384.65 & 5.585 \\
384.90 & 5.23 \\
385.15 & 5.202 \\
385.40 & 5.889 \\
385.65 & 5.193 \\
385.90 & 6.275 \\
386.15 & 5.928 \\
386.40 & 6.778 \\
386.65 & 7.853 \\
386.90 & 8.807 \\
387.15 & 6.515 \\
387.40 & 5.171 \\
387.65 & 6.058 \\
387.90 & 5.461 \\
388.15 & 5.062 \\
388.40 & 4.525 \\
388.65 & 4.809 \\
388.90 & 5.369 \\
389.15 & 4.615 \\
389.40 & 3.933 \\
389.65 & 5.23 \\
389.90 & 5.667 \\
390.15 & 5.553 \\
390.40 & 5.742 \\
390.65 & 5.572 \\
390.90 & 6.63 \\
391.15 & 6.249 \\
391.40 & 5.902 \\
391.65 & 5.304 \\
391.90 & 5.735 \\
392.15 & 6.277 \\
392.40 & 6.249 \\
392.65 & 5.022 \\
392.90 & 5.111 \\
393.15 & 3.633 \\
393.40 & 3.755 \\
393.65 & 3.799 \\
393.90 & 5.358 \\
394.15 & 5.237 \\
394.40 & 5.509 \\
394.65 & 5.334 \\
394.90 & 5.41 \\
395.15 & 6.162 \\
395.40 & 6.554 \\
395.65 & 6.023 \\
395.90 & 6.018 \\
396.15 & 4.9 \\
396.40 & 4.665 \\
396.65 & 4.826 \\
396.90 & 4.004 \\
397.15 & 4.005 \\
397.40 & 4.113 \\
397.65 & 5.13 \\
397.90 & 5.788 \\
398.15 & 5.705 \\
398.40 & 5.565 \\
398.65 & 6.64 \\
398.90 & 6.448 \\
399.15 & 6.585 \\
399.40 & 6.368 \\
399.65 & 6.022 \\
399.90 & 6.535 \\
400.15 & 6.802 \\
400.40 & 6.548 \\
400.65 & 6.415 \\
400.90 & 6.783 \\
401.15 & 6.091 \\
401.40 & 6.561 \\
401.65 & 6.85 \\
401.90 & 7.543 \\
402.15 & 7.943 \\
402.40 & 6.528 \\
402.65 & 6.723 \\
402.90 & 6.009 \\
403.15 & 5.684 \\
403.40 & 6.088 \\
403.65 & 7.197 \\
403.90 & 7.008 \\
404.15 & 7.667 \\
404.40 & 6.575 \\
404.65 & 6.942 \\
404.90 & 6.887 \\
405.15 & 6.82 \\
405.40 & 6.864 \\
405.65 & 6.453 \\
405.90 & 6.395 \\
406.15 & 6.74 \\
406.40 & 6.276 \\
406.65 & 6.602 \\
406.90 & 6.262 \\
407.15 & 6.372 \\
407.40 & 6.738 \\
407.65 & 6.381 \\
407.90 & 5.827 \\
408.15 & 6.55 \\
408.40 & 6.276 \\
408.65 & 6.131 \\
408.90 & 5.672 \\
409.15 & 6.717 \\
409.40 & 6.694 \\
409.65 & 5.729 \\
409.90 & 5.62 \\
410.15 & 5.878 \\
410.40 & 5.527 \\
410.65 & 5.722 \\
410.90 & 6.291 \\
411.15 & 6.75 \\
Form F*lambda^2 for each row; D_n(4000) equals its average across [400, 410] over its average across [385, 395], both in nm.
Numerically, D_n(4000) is 1.28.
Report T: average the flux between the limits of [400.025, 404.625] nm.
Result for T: 6.73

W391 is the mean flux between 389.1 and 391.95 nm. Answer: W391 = 5.53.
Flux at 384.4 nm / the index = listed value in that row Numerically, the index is 4.996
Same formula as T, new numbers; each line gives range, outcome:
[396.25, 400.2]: 5.55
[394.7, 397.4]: 5.21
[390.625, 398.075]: 5.27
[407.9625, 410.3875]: 6.1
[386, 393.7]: 5.58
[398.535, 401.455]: 6.48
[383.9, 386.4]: 5.43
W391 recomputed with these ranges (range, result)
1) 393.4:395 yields 5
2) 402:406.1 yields 6.74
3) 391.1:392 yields 5.76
